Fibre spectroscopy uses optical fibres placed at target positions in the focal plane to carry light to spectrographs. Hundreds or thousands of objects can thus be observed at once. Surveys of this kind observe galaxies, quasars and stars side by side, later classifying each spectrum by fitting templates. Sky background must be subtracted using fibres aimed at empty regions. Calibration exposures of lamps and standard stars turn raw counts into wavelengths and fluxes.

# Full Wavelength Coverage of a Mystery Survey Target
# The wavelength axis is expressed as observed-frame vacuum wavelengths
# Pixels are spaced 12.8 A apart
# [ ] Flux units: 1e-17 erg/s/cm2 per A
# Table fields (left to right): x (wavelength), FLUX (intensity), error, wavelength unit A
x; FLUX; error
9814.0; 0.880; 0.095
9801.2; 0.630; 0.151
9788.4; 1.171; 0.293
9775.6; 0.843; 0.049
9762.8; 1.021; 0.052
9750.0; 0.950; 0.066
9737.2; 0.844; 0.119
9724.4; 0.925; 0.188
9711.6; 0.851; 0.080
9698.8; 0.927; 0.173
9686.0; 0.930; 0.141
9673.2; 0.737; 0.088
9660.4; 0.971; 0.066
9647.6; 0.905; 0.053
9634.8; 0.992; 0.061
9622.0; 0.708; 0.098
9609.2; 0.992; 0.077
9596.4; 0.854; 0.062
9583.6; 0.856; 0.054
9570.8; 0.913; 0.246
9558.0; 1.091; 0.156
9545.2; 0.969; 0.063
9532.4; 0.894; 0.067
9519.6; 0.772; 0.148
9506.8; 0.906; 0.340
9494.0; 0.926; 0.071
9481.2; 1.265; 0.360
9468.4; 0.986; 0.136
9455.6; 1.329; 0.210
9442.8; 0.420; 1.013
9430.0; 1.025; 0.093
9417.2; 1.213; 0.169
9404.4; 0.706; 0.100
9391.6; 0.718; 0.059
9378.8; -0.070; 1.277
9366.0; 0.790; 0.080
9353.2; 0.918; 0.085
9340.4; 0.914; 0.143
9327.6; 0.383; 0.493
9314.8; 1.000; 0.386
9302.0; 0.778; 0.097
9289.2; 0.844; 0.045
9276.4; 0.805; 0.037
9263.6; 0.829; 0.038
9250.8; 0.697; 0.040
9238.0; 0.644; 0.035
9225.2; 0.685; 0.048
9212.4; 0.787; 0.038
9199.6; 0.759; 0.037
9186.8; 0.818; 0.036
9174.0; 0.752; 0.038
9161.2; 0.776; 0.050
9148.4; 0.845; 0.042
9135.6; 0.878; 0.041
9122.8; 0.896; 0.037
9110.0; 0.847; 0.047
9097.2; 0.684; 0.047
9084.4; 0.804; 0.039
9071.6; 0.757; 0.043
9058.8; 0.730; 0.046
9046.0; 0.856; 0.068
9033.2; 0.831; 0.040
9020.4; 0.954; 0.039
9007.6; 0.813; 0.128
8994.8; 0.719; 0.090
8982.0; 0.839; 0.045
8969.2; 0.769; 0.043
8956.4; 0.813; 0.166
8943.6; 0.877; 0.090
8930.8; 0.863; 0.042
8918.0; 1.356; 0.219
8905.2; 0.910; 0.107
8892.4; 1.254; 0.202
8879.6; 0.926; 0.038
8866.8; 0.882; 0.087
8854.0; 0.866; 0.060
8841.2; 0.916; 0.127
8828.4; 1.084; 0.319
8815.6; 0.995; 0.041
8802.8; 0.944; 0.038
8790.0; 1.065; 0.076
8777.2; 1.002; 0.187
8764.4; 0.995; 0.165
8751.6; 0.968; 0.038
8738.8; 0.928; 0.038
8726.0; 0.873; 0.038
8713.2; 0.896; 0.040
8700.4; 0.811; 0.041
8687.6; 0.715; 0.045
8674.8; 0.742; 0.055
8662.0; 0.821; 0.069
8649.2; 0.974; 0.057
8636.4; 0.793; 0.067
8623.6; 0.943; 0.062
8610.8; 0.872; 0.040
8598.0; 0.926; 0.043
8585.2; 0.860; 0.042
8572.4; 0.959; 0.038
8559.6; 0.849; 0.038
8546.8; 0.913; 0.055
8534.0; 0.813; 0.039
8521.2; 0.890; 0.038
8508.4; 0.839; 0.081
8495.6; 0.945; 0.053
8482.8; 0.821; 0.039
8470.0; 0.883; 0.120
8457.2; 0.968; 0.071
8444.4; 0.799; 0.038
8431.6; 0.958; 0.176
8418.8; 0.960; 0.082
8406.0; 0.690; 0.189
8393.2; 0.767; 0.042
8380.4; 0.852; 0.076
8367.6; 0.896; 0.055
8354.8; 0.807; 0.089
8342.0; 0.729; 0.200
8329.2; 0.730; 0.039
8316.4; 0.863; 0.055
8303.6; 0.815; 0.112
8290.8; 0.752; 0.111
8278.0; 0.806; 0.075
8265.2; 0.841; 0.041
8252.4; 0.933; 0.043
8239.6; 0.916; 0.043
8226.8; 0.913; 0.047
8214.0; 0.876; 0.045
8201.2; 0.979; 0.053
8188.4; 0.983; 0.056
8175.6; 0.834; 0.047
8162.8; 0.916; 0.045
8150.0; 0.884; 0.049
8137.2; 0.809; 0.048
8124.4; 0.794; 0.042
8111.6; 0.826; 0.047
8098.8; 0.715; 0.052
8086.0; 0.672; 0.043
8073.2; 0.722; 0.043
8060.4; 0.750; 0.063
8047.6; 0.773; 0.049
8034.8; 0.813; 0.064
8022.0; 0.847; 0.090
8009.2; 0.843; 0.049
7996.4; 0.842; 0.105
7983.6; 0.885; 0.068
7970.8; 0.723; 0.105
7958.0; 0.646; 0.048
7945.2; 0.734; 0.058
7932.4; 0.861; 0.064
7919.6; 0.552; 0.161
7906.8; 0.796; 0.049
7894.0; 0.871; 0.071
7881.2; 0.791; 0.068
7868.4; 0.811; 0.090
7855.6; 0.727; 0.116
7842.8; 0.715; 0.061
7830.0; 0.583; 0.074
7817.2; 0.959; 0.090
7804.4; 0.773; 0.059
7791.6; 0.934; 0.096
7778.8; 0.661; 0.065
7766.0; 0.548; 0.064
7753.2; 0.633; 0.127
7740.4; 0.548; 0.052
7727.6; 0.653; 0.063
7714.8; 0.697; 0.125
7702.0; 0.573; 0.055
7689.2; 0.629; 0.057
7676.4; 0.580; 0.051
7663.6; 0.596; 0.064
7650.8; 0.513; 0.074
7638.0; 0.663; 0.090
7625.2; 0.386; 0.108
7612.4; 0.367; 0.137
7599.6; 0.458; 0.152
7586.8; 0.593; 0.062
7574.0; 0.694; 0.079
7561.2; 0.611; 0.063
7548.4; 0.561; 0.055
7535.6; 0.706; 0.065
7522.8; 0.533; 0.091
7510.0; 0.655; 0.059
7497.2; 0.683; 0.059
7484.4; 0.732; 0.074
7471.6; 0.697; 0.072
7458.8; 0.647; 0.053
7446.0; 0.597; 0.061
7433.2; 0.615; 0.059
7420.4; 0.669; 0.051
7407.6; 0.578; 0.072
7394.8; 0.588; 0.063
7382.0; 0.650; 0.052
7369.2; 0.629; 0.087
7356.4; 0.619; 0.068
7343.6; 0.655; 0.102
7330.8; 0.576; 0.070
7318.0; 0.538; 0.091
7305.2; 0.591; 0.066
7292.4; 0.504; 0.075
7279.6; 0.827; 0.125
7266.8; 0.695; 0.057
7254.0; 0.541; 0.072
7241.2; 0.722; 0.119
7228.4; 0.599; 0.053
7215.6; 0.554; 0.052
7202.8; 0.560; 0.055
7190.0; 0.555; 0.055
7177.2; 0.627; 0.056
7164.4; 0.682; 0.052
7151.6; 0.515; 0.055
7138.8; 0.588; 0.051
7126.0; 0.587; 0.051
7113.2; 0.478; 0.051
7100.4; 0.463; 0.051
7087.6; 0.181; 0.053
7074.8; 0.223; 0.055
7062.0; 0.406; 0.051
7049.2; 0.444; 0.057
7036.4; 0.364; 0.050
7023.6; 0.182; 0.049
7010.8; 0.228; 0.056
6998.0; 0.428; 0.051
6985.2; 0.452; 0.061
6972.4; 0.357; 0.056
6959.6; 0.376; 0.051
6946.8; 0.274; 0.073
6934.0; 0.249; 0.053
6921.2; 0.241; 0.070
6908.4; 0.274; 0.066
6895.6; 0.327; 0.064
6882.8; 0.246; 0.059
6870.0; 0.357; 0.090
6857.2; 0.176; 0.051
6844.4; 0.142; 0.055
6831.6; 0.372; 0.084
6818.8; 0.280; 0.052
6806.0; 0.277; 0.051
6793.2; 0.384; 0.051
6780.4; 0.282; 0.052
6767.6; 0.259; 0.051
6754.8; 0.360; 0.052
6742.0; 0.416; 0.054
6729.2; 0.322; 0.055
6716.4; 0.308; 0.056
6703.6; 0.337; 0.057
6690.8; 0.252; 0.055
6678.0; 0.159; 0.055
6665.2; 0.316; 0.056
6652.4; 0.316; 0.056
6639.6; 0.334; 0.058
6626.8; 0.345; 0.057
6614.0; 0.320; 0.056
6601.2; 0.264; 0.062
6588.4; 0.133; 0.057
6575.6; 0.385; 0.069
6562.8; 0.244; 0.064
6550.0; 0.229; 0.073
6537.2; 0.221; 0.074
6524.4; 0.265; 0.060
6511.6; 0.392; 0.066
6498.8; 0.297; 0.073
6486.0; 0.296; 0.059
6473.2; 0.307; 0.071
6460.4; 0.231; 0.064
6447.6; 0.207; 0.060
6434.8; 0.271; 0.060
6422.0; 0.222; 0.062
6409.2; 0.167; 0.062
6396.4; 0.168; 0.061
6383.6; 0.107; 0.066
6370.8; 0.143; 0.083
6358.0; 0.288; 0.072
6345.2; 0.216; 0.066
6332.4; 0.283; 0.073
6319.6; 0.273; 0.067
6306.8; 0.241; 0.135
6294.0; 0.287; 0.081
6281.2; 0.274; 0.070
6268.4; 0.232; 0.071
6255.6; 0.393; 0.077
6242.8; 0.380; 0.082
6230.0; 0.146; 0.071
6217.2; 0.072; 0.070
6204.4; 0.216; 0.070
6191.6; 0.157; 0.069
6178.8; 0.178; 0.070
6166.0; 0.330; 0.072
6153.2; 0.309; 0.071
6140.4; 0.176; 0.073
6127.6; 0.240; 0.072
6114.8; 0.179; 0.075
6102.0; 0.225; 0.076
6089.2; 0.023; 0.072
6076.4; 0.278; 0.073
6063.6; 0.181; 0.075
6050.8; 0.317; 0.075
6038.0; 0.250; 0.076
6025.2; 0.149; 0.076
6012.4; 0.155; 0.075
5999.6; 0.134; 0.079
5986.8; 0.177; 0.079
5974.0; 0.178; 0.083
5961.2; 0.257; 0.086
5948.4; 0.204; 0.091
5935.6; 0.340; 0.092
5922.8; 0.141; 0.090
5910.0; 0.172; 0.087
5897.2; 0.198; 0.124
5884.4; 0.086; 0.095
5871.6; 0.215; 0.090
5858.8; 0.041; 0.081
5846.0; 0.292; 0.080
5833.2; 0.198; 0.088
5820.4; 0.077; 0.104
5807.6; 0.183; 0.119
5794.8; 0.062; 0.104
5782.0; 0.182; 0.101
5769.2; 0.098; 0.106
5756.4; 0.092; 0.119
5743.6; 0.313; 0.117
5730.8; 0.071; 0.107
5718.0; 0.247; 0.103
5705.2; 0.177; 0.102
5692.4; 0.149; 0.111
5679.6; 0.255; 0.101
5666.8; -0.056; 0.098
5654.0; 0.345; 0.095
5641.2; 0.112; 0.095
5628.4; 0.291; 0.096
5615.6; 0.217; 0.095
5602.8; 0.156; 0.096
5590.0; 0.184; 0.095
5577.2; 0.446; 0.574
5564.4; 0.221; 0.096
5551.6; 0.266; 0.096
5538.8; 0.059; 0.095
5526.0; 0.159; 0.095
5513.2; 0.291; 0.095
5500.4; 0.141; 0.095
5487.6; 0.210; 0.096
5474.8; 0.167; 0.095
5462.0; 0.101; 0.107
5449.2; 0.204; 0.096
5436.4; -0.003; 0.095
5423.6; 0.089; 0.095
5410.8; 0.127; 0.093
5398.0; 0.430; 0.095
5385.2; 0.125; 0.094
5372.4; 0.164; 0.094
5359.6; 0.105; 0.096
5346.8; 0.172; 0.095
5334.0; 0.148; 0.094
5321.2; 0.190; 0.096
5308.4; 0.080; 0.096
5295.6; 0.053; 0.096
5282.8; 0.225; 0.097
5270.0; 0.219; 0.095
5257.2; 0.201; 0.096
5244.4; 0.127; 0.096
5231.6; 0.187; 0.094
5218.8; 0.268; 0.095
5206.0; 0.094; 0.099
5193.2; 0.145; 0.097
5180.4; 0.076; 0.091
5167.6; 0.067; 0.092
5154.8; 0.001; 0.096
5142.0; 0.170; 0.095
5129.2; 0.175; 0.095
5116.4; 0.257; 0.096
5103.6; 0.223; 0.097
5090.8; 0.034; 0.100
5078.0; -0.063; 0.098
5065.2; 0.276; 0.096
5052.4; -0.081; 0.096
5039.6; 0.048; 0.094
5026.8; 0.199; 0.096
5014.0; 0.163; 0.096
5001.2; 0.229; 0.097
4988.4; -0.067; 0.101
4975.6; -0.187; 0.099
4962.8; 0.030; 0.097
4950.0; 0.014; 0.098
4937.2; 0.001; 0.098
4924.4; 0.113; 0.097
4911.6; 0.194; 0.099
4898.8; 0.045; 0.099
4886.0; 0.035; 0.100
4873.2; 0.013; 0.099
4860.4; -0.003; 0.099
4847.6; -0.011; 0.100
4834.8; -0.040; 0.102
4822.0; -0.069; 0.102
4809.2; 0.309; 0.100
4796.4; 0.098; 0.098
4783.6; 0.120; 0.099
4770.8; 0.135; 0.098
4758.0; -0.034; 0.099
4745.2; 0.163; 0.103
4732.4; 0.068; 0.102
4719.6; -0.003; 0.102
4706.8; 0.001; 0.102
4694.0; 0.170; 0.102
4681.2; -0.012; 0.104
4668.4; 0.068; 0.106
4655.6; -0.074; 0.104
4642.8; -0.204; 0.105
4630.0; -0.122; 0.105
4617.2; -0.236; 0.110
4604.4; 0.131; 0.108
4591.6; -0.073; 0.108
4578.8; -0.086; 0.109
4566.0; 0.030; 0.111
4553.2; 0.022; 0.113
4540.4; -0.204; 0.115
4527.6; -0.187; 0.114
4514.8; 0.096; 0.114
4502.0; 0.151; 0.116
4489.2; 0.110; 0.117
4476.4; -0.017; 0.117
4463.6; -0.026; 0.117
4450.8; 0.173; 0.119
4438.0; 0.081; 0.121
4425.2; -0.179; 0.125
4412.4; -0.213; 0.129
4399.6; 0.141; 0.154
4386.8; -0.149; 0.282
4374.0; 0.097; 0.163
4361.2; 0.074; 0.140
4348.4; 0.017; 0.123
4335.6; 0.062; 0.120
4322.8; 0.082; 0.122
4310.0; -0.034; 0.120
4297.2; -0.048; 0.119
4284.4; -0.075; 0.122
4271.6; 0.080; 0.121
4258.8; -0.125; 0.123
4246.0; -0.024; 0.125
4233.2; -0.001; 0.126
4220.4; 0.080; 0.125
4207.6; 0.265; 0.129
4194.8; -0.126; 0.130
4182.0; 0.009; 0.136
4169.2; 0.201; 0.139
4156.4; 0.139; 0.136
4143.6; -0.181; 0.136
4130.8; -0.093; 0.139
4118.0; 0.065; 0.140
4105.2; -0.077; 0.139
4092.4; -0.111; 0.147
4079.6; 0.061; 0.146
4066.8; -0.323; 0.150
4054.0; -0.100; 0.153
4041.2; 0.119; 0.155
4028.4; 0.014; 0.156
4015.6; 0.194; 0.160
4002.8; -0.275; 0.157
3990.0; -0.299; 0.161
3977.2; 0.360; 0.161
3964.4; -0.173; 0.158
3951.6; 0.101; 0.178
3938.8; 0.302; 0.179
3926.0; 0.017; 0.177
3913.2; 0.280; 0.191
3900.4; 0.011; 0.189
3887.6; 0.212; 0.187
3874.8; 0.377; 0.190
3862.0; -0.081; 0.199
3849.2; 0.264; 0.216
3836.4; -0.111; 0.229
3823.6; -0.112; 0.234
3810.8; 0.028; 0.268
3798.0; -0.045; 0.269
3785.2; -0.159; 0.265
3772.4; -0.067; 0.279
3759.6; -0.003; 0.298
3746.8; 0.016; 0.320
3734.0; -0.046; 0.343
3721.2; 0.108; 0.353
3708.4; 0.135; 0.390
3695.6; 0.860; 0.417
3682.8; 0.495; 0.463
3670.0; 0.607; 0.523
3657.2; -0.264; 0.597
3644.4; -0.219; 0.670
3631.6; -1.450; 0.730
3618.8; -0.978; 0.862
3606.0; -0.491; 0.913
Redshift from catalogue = 0.78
